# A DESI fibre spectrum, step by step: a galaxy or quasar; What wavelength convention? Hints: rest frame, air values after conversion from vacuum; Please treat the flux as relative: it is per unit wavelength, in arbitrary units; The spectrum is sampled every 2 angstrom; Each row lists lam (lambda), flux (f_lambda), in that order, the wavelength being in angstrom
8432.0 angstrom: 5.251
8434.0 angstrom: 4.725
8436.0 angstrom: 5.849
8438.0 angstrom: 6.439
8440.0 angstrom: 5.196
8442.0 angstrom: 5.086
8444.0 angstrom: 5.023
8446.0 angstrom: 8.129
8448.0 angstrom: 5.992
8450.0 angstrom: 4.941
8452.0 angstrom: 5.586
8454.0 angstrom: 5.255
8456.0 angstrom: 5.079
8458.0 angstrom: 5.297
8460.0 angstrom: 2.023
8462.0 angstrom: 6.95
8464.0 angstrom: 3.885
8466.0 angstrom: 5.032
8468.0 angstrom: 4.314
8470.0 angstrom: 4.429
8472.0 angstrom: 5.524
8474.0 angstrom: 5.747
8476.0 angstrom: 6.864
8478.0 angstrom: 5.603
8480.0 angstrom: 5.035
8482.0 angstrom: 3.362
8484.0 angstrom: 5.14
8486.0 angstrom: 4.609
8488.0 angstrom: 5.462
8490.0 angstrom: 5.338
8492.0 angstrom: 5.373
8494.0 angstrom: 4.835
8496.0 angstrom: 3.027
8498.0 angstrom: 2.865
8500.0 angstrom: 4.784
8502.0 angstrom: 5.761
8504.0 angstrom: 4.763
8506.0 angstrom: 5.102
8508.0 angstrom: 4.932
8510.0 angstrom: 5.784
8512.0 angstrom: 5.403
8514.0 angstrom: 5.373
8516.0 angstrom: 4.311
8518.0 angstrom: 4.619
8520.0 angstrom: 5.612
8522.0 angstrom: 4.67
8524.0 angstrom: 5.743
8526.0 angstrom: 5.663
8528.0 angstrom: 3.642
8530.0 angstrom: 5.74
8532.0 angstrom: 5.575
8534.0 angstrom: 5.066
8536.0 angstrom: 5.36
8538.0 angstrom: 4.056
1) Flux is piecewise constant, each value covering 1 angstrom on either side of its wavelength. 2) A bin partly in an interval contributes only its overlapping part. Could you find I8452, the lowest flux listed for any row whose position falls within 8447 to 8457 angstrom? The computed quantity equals 4.941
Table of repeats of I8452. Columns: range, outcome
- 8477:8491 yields 3.362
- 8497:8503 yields 2.865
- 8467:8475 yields 4.314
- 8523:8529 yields 3.642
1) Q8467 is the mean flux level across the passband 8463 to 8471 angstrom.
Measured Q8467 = 4.42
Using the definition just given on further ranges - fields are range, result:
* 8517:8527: 5.26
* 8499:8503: 5.27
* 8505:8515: 5.32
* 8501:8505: 5.26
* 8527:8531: 4.69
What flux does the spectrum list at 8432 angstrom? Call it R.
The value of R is 5.251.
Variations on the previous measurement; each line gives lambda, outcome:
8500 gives 4.784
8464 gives 3.885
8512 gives 5.403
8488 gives 5.462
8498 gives 2.865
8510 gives 5.784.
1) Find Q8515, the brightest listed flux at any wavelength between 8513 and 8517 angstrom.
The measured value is 5.373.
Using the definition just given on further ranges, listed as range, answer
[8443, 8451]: 8.129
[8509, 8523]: 5.784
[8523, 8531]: 5.743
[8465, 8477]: 6.864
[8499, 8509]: 5.761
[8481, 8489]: 5.462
